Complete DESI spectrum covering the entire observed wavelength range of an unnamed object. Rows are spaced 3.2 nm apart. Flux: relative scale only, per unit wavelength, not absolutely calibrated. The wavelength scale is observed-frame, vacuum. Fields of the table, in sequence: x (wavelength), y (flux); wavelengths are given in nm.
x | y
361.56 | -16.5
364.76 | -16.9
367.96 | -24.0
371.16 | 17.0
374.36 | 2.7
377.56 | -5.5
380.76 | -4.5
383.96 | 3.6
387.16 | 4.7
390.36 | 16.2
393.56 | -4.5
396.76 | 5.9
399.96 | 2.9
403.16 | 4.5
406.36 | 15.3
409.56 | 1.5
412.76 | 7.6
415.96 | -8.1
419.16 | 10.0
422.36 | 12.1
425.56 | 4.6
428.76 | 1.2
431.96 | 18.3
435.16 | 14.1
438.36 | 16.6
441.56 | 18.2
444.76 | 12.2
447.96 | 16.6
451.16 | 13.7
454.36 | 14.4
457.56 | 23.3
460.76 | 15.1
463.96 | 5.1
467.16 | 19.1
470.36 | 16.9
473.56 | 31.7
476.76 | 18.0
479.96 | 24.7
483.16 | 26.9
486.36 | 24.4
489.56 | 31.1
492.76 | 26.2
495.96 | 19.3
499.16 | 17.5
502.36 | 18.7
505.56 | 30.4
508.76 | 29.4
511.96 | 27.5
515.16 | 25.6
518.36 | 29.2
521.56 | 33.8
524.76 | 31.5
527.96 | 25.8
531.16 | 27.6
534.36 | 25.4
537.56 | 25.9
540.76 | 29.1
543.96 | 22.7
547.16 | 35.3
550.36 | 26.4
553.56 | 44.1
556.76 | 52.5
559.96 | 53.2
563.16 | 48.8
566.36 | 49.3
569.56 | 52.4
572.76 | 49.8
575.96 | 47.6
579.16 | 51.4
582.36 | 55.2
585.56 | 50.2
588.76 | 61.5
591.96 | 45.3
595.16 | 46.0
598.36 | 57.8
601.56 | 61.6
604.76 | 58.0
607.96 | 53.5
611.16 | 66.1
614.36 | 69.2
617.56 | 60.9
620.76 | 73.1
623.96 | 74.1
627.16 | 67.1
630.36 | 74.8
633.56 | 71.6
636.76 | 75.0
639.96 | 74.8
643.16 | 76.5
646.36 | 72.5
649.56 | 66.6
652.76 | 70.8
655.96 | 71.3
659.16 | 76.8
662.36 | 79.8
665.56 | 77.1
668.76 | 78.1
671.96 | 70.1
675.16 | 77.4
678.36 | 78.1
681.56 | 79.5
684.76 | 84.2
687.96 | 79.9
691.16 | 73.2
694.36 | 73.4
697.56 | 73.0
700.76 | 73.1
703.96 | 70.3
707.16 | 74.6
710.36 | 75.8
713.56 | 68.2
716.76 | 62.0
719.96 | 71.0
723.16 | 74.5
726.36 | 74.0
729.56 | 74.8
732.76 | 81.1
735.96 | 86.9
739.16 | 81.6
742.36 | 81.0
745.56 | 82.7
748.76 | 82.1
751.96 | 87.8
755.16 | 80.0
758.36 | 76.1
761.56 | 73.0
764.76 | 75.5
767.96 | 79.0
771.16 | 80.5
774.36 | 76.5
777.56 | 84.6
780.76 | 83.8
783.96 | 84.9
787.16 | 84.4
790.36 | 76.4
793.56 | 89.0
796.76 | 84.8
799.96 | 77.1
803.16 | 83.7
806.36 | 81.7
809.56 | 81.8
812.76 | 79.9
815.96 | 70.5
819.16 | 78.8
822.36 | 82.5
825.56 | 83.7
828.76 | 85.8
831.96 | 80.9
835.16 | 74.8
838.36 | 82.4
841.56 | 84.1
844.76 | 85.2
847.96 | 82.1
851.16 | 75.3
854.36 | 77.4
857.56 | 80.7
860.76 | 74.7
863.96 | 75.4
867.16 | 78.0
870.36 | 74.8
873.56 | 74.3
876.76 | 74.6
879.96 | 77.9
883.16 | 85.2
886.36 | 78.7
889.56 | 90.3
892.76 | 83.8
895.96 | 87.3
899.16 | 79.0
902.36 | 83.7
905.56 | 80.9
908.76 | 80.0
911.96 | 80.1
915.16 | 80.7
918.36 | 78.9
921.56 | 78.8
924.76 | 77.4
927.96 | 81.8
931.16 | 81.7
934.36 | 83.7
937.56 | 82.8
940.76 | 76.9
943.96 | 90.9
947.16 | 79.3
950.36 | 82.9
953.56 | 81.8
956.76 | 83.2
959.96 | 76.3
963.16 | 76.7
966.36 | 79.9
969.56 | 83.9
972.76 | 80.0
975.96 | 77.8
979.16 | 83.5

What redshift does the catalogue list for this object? 0.383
